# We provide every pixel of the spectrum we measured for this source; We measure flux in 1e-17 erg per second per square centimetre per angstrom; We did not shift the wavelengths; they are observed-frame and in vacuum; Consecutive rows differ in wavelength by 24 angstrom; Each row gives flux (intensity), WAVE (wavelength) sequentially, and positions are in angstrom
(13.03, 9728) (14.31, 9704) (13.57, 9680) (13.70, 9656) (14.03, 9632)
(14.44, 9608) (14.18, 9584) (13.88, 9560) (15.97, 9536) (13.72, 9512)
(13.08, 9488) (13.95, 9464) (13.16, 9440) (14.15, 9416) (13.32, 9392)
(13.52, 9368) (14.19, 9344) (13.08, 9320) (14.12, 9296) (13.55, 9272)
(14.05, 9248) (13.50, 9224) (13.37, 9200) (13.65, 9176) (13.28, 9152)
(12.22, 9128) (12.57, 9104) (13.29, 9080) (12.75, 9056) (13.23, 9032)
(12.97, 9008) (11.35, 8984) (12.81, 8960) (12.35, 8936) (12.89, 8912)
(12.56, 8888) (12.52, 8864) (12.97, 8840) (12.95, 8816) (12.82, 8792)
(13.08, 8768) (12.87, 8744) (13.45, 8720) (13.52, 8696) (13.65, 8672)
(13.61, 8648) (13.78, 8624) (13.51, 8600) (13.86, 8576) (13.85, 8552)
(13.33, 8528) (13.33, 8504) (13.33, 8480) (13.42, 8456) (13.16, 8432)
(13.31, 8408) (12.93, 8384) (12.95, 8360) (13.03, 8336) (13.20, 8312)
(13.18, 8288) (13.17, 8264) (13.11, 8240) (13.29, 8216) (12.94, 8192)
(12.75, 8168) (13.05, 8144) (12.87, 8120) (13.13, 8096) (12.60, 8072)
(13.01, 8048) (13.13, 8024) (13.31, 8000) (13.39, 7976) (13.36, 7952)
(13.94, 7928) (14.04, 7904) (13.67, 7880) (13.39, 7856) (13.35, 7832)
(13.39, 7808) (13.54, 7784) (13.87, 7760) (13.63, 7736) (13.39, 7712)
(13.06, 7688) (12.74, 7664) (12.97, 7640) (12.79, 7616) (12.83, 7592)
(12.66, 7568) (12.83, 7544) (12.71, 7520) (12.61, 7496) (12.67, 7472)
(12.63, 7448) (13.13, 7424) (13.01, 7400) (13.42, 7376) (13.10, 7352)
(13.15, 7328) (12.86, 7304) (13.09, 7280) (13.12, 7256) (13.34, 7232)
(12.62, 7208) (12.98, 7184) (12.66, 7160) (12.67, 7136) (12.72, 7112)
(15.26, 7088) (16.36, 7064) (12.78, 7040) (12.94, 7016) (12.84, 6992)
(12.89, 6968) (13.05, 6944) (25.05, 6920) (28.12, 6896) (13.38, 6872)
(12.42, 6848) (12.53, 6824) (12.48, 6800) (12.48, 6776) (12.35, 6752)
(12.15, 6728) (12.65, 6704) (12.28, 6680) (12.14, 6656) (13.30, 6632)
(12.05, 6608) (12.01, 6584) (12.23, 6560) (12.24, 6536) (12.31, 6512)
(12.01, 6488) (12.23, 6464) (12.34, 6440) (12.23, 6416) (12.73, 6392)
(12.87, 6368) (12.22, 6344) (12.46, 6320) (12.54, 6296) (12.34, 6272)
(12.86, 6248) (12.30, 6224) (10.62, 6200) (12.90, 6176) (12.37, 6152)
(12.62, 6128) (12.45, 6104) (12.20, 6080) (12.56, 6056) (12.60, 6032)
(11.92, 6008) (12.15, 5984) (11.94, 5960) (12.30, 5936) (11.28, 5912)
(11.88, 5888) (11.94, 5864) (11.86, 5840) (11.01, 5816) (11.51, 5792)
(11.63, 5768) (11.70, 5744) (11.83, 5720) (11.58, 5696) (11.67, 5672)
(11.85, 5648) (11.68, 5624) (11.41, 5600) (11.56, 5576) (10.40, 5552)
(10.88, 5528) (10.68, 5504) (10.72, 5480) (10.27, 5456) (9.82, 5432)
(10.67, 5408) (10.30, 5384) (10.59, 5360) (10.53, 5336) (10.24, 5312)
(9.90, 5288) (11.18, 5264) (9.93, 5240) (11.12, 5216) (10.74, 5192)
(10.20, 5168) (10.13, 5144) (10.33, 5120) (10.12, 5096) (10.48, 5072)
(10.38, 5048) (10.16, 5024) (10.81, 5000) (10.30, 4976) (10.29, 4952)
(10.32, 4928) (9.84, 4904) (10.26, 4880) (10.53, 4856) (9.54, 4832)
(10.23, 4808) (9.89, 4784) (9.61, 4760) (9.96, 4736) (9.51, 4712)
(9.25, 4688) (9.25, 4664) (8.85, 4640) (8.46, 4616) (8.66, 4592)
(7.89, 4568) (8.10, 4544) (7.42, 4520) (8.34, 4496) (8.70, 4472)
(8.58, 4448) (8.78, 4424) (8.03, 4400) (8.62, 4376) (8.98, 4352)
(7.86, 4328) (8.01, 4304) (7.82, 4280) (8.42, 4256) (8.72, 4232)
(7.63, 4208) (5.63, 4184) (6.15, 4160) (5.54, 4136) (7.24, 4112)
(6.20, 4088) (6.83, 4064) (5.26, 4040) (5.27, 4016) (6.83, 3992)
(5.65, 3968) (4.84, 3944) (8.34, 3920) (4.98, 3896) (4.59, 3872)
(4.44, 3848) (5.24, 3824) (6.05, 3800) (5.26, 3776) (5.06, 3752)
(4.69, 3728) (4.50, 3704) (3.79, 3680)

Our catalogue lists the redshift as 0.052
